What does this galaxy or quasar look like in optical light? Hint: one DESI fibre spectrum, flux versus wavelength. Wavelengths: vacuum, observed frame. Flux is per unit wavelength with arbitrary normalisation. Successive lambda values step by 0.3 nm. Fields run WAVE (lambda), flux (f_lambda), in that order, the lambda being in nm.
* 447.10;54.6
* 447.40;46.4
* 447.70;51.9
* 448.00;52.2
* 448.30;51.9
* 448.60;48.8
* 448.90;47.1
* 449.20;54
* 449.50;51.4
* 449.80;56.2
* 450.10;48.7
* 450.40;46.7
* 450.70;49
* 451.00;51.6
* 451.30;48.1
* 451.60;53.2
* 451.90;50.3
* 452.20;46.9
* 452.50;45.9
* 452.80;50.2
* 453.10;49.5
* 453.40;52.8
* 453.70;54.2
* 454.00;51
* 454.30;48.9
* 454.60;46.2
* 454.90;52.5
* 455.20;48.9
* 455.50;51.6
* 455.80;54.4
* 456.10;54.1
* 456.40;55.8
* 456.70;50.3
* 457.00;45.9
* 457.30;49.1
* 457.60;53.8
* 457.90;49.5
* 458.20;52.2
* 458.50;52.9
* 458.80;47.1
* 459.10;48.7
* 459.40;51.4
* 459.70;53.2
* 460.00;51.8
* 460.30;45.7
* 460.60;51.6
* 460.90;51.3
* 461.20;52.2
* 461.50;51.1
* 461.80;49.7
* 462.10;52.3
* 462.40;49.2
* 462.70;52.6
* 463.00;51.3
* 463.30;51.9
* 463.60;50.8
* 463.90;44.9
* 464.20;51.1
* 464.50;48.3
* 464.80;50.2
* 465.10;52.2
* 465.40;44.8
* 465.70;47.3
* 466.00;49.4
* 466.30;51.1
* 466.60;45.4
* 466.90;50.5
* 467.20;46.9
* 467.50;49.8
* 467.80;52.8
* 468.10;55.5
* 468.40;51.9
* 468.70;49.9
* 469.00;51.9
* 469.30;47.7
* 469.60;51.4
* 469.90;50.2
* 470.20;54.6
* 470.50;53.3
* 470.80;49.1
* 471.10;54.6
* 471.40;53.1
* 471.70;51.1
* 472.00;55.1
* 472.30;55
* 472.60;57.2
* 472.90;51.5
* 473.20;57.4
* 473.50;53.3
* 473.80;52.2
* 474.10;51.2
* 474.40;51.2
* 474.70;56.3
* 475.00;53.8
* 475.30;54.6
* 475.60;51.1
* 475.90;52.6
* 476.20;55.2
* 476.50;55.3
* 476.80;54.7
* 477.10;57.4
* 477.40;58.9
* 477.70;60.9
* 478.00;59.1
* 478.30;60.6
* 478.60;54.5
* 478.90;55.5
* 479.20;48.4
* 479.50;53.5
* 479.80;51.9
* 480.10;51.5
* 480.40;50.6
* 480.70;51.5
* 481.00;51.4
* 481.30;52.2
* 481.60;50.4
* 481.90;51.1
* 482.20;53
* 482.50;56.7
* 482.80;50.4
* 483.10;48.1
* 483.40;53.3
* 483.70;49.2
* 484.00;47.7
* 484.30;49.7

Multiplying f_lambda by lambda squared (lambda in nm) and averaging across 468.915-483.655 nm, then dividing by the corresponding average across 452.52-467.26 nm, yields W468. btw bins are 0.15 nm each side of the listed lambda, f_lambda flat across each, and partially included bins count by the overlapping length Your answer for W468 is 1.14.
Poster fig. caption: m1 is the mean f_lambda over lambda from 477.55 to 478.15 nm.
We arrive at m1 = 60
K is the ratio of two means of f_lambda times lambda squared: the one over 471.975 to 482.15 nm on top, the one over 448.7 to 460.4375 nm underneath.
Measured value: 1.2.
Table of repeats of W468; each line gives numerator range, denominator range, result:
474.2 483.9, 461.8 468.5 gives 1.14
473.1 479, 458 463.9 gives 1.16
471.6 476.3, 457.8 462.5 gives 1.12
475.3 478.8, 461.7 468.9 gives 1.18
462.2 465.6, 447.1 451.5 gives 1.05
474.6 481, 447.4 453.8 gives 1.22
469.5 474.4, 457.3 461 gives 1.11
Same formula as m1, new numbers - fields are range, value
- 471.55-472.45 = 53.7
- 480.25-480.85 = 51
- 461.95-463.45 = 51.5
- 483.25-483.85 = 51.2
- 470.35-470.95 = 51.2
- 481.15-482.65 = 52.7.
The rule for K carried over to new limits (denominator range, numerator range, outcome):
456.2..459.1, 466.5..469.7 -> 1.04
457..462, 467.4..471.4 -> 1.07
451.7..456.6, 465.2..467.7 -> 1.00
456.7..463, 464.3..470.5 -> 1.03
